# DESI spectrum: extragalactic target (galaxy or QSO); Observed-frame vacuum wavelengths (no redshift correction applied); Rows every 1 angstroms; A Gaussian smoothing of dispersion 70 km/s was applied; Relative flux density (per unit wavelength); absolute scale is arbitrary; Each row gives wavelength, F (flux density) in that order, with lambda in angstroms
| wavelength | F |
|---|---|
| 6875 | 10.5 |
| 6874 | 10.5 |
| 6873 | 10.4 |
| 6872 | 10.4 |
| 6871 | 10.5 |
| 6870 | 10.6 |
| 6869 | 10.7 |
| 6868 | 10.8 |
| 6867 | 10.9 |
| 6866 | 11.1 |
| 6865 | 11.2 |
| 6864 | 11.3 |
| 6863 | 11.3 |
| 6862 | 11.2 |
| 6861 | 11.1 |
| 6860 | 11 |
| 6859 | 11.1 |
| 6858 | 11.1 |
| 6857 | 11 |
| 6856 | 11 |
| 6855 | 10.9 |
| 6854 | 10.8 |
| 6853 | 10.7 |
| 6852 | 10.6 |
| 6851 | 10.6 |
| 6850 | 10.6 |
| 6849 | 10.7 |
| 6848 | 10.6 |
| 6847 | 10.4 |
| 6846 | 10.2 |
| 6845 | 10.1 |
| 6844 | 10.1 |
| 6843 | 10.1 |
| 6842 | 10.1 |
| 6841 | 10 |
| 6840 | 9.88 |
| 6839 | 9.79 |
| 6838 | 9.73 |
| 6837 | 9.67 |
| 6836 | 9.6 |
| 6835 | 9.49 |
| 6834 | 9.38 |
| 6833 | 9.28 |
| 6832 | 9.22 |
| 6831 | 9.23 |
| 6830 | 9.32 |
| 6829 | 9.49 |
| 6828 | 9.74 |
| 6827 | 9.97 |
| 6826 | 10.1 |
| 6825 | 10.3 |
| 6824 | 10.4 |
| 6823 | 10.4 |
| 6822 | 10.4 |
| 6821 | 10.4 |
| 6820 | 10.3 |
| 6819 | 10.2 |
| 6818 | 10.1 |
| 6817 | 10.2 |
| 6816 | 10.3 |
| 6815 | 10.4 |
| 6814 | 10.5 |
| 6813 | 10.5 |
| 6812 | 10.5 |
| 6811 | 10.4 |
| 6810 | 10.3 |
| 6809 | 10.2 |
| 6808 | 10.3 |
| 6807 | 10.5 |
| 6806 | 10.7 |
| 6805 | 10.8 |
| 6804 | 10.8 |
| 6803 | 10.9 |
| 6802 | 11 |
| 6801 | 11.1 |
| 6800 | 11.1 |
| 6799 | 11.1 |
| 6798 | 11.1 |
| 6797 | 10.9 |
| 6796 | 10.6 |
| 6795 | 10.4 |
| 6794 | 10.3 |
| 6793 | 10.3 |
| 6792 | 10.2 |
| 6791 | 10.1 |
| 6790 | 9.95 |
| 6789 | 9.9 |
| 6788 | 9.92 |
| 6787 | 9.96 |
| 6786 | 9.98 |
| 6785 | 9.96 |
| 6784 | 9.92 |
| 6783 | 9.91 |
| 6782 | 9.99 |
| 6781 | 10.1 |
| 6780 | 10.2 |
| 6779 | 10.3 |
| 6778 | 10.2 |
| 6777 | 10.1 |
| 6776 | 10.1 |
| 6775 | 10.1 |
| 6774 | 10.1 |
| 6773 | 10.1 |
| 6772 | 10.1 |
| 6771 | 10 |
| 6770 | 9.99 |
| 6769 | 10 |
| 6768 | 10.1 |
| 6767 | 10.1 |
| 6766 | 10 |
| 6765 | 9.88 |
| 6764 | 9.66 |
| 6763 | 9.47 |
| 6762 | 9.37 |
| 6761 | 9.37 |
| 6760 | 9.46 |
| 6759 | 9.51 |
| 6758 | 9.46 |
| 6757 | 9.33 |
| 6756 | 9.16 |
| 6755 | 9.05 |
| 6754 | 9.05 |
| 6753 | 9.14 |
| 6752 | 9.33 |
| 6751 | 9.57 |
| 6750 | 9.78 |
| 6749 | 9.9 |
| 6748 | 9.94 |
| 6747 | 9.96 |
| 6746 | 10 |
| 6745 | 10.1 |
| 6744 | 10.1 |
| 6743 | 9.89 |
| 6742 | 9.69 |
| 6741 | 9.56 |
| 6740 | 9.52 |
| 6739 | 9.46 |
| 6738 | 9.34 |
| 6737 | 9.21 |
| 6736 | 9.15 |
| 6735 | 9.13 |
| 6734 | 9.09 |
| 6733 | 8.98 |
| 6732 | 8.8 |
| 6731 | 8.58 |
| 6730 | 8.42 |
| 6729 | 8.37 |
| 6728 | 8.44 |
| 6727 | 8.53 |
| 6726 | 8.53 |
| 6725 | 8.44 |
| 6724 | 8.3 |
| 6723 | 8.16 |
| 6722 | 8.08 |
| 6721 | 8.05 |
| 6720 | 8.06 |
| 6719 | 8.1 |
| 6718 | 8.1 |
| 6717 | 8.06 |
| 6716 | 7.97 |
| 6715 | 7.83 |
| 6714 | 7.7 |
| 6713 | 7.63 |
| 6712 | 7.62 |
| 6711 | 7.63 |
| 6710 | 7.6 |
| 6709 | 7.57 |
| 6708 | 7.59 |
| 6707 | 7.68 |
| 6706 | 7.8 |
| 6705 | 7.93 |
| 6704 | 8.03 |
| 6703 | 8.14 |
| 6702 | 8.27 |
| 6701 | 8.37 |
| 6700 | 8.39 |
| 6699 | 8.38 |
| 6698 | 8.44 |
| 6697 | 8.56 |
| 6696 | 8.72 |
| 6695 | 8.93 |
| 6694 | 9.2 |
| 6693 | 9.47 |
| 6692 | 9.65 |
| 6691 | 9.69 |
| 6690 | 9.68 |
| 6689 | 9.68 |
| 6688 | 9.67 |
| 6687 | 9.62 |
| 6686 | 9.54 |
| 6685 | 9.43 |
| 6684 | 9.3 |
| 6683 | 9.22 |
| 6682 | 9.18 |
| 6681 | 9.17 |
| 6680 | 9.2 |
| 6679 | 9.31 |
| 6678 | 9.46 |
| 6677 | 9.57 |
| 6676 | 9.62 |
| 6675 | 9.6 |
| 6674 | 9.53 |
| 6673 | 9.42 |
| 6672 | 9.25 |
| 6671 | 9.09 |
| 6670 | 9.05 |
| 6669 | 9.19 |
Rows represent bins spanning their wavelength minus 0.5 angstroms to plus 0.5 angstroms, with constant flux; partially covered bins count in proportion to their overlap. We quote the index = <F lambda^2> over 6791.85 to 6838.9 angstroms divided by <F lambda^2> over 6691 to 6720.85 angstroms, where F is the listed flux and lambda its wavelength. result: 1.29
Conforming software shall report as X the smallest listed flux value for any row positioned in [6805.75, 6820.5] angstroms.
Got 10.1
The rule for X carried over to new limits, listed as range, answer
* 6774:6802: 9.9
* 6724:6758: 8.3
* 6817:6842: 9.22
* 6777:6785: 9.91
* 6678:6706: 7.8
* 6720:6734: 8.05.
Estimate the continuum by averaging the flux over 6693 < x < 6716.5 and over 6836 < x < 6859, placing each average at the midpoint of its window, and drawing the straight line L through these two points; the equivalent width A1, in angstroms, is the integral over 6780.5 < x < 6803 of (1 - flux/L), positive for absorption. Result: -2.04 angstroms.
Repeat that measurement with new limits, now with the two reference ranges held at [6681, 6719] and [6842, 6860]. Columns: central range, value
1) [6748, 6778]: -0.94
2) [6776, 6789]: -0.49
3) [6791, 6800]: -0.69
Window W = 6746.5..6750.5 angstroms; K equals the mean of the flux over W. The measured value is 9.89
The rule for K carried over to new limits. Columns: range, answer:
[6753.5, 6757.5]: 9.15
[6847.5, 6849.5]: 10.6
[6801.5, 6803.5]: 10.9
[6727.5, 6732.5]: 8.52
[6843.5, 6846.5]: 10.1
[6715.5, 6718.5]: 8.04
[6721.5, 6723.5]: 8.12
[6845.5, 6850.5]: 10.5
